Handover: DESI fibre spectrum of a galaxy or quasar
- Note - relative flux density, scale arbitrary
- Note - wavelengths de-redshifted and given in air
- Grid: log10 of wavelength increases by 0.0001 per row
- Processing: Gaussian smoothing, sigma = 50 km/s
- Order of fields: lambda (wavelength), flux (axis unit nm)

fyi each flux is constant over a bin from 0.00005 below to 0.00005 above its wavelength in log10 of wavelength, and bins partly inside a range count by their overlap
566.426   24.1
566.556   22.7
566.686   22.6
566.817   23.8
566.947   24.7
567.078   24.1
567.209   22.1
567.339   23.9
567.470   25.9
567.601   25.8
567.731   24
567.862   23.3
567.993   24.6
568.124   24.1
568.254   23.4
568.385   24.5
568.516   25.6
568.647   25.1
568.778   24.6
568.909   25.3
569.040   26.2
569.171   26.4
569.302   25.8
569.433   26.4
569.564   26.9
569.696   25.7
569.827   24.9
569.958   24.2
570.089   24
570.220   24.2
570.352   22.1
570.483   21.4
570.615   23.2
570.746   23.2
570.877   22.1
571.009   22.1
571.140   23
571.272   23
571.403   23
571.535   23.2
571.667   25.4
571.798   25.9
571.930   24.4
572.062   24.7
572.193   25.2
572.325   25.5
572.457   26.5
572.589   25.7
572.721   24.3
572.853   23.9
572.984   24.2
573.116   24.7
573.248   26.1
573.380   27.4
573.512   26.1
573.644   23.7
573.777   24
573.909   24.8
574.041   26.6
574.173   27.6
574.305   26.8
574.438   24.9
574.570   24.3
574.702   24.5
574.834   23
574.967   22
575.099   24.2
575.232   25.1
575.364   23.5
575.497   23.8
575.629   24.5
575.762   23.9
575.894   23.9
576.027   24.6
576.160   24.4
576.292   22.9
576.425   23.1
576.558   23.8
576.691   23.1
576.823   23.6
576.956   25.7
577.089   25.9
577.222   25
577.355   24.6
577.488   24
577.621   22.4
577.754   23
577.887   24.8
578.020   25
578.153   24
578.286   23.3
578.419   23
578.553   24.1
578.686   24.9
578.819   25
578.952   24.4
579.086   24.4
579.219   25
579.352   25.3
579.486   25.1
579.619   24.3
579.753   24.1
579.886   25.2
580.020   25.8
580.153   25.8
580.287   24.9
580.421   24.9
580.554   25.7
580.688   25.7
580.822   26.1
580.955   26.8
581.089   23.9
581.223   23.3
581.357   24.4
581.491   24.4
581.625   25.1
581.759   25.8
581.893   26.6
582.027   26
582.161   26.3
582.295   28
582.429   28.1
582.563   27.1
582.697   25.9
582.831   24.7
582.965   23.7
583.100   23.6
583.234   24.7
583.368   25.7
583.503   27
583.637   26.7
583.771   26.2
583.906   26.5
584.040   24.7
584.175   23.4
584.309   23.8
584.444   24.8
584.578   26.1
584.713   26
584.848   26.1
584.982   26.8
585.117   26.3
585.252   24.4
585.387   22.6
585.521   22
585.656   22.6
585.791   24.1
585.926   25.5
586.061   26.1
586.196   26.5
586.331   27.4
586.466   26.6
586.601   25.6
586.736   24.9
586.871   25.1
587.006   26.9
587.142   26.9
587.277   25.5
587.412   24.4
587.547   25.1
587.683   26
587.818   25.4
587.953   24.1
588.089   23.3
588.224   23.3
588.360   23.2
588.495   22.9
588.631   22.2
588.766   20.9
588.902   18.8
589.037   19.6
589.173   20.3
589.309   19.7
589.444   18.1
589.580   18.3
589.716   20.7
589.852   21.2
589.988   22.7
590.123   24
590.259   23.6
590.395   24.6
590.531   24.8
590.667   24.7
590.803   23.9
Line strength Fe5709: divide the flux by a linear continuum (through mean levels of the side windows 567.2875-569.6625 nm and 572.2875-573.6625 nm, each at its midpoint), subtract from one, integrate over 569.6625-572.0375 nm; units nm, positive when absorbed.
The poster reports 0.15 nm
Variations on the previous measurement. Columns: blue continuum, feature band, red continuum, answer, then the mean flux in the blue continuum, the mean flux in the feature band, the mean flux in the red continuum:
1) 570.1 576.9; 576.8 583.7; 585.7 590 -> -0.34 nm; 24.3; 25.1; 23.5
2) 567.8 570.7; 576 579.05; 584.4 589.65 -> 0.02 nm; 24.6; 24.1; 23.9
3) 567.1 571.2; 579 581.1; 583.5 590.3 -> -0.10 nm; 24.3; 25.2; 24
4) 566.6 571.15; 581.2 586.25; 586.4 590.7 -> -0.40 nm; 24.3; 25.3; 23.2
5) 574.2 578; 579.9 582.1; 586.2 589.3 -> -0.11 nm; 24.2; 25.3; 24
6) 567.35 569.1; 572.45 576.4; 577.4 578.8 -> -0.07 nm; 24.8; 24.7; 23.9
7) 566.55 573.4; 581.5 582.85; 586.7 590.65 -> -0.16 nm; 24.4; 26.3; 23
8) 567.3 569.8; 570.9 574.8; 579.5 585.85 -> 0.05 nm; 25.1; 24.8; 25.2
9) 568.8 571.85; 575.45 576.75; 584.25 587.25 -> 0.04 nm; 24.2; 23.8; 25.3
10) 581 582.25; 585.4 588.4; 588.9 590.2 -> -0.41 nm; 25.2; 25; 20.5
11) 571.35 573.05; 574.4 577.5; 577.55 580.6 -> 0.07 nm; 24.8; 24.1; 24.5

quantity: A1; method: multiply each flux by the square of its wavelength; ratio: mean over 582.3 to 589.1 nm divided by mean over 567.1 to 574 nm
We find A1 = 1.07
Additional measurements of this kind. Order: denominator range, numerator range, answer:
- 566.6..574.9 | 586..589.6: 1.02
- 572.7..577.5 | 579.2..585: 1.06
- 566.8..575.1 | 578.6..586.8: 1.07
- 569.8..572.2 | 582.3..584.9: 1.13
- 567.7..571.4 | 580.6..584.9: 1.10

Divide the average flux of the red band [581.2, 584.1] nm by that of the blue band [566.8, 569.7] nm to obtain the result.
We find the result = 1.03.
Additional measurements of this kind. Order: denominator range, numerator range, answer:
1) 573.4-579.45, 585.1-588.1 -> 1.03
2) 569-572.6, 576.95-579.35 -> 1.00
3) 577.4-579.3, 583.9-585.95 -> 1.02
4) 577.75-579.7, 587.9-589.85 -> 0.86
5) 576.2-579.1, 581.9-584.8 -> 1.07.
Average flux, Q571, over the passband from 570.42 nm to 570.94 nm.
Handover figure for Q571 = 22.5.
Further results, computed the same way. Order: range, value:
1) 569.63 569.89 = 25.3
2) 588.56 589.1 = 20.4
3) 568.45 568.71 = 25.3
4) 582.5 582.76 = 26.5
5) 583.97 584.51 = 24.2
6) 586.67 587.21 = 25.9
